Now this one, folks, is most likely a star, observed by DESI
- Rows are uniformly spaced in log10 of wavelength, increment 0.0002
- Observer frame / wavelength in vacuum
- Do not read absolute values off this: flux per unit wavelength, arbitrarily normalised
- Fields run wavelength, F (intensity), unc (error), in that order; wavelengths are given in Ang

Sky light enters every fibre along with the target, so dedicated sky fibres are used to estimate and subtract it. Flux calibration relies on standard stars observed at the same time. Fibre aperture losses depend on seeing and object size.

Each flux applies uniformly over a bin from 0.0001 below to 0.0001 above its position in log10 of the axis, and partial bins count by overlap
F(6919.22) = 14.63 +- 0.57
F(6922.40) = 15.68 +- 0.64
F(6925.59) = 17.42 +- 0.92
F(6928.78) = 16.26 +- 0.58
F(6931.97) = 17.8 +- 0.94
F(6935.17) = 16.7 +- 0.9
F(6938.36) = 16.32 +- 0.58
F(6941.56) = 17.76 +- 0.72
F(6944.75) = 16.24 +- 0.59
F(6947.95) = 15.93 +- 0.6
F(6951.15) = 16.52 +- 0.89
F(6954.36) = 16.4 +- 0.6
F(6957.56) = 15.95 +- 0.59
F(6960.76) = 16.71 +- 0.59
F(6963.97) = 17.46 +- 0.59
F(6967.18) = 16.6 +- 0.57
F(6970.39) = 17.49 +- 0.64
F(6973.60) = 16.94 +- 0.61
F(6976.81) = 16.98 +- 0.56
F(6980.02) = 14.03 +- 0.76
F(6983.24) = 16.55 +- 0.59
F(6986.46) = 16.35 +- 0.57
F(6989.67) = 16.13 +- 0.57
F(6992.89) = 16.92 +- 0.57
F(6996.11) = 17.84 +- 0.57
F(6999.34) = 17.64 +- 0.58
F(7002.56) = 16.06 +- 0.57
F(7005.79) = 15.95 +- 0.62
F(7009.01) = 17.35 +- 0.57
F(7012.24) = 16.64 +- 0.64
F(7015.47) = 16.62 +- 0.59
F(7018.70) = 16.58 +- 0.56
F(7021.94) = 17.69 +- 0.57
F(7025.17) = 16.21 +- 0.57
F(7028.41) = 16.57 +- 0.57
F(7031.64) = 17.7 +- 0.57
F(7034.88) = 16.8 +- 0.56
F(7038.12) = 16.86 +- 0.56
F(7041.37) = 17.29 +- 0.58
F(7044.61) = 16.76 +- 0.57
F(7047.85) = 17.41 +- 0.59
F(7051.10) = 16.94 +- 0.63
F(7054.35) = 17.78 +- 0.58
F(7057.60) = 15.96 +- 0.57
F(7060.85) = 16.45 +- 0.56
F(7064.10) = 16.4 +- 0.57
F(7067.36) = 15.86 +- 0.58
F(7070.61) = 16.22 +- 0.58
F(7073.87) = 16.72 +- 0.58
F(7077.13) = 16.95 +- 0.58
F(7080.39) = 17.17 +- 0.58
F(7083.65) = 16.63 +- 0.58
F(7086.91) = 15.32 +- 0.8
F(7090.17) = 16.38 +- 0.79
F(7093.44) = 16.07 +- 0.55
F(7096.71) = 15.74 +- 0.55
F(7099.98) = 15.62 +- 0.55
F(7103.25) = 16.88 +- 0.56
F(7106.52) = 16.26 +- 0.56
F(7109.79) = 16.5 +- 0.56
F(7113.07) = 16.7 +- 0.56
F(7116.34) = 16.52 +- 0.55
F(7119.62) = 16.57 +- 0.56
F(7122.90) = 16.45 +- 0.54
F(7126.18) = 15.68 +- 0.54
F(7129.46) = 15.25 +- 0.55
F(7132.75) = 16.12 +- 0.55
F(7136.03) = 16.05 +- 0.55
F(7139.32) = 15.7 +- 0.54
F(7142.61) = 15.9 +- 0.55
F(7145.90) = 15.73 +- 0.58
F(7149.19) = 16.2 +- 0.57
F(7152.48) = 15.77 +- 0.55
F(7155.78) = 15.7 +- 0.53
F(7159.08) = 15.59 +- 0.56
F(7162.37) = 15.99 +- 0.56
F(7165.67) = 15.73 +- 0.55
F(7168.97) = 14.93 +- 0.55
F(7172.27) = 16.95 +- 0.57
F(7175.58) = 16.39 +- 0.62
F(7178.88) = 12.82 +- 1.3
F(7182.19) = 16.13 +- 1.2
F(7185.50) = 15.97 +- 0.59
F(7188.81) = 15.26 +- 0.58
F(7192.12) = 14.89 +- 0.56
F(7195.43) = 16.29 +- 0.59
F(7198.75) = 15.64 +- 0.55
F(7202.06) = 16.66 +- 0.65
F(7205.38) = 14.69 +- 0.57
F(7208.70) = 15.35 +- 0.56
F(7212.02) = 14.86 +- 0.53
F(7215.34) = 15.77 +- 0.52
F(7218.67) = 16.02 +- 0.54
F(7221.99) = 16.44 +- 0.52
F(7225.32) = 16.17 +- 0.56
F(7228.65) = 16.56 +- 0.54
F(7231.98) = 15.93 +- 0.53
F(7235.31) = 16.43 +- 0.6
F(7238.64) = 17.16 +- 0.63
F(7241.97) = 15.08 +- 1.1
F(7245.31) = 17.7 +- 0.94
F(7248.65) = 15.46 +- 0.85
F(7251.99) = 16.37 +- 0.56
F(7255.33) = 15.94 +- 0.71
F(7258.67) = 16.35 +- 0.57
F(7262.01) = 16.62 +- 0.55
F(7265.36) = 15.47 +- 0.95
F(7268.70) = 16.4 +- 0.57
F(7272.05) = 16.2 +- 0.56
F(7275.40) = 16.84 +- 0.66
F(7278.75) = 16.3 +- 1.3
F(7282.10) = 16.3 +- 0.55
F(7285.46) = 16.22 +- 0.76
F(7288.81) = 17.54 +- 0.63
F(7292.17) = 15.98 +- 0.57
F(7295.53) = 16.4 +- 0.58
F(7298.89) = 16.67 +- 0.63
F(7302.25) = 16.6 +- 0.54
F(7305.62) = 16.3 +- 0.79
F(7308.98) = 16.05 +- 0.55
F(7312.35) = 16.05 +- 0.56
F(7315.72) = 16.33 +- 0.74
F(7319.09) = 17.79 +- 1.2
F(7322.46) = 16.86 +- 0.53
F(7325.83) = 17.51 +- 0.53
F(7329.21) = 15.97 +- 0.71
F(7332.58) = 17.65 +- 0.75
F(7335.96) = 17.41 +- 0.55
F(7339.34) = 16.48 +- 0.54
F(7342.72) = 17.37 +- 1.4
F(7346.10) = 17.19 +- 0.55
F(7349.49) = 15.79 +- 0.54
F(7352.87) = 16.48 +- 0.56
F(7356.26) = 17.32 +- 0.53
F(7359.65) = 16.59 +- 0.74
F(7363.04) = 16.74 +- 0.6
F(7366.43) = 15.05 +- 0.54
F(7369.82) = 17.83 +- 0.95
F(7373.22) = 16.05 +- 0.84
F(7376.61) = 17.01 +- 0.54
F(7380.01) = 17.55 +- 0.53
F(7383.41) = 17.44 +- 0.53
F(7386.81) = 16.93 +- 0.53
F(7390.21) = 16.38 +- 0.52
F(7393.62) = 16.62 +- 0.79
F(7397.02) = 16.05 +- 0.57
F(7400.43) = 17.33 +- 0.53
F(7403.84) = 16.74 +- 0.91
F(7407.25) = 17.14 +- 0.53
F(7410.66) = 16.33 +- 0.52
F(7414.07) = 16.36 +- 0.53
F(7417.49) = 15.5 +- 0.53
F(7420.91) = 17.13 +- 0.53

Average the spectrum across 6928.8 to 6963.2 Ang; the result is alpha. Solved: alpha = 16.6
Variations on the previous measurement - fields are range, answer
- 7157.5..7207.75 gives 15.6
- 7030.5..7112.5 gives 16.6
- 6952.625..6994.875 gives 16.5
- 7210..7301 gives 16.3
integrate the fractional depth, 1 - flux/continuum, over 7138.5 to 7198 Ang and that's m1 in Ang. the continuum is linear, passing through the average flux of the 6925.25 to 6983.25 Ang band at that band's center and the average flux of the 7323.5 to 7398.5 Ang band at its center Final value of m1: 3.7 Ang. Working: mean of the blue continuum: 16.6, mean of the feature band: 15.7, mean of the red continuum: 16.8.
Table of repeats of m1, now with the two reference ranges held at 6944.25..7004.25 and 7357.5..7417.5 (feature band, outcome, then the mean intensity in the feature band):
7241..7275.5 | 0.9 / 16.2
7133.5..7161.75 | 1.3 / 15.8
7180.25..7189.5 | 0.5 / 15.7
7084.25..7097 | 0.5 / 16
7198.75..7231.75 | 1.6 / 15.8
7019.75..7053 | -0.9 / 17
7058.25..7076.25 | 0.3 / 16.3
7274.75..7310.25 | 0.4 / 16.5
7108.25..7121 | 0.0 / 16.6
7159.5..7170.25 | 0.7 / 15.6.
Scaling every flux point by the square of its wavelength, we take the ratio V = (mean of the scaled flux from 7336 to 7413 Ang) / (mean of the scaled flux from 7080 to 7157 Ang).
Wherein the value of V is 1.12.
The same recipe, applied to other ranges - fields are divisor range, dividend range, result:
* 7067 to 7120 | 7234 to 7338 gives 1.06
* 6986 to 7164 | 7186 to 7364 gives 1.05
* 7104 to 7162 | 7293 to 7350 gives 1.10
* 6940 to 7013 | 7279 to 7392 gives 1.11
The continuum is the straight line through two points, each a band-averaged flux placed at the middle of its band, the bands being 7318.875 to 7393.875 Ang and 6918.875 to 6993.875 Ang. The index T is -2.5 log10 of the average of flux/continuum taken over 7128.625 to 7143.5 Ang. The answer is 0.06 mag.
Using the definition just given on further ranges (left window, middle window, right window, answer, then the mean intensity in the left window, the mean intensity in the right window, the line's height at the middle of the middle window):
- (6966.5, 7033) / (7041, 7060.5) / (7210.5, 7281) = -0.02 mag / 16.7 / 16.2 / 16.6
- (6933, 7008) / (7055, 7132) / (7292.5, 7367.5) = 0.02 mag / 16.6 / 16.7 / 16.6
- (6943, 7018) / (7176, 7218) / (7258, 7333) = 0.08 mag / 16.6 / 16.5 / 16.5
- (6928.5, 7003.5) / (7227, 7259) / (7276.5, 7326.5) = 0.02 mag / 16.7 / 16.6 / 16.6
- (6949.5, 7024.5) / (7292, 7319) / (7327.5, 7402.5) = 0.02 mag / 16.7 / 16.8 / 16.8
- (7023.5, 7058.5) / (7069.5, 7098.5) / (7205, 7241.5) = 0.02 mag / 17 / 16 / 16.7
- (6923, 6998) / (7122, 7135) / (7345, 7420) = 0.05 mag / 16.7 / 16.7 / 16.7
